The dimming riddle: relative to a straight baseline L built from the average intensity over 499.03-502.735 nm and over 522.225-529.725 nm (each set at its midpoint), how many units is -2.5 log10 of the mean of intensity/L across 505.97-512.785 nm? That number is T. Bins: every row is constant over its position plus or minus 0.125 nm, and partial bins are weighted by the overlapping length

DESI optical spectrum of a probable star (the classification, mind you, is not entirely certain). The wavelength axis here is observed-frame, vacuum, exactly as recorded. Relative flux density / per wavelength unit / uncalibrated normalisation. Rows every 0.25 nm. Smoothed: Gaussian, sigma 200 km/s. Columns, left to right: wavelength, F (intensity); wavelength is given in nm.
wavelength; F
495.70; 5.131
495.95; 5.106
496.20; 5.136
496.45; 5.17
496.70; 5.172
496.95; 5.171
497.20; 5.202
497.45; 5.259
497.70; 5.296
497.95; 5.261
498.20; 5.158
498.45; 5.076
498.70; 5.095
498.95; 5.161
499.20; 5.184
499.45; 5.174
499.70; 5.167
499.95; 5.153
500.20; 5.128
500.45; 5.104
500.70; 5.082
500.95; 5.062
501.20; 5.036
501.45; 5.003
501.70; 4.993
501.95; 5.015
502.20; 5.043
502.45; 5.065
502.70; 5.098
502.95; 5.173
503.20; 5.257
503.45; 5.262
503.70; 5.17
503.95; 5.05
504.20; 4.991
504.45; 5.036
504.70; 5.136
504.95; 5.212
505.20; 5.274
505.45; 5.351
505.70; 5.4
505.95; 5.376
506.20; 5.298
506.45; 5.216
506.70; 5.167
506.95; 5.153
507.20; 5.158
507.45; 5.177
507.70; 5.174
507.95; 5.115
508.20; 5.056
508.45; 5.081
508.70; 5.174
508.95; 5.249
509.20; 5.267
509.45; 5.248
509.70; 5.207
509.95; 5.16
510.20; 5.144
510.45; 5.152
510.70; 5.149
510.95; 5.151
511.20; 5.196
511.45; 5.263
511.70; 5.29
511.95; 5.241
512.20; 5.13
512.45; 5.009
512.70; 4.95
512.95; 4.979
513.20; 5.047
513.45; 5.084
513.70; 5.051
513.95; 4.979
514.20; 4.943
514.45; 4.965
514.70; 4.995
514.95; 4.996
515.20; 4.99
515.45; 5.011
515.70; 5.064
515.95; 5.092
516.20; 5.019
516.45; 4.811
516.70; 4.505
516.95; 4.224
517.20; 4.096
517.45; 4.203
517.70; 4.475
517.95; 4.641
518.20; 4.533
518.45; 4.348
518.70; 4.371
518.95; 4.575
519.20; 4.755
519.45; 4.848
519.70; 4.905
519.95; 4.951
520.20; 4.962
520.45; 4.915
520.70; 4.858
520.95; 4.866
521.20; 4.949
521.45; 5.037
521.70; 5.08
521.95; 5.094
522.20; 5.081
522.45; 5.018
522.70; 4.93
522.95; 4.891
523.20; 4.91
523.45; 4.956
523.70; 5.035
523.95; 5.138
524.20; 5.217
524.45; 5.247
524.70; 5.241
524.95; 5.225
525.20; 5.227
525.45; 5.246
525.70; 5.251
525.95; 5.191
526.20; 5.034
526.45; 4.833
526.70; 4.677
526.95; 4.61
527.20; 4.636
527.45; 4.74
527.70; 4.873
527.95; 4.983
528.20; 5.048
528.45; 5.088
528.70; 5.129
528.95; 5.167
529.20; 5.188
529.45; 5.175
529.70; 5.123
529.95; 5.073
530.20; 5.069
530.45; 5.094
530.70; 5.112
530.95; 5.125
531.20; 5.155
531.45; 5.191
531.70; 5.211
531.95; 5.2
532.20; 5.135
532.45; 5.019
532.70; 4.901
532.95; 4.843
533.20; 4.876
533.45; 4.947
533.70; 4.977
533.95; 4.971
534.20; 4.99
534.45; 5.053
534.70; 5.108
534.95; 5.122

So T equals -0.02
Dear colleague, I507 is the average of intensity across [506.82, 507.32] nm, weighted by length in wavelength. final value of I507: 5.16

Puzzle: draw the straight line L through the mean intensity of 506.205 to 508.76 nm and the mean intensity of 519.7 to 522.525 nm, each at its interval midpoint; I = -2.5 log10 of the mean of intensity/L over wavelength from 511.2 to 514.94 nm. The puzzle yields 0.00 mag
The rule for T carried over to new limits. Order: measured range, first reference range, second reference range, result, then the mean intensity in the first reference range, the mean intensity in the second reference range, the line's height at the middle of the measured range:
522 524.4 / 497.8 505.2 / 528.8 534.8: 0.01 mag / 5.12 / 5.07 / 5.08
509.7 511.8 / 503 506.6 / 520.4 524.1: -0.01 mag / 5.22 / 4.99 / 5.14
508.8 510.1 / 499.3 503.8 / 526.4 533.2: -0.03 mag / 5.11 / 5.01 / 5.08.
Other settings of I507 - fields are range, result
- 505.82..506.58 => 5.3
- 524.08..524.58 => 5.23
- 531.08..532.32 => 5.18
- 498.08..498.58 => 5.12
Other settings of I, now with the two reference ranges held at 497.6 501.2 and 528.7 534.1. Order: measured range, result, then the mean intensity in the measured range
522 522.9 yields 0.019 mag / 5.01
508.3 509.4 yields -0.015 mag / 5.19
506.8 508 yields -0.006 mag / 5.16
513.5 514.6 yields 0.026 mag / 4.99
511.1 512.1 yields -0.027 mag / 5.25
